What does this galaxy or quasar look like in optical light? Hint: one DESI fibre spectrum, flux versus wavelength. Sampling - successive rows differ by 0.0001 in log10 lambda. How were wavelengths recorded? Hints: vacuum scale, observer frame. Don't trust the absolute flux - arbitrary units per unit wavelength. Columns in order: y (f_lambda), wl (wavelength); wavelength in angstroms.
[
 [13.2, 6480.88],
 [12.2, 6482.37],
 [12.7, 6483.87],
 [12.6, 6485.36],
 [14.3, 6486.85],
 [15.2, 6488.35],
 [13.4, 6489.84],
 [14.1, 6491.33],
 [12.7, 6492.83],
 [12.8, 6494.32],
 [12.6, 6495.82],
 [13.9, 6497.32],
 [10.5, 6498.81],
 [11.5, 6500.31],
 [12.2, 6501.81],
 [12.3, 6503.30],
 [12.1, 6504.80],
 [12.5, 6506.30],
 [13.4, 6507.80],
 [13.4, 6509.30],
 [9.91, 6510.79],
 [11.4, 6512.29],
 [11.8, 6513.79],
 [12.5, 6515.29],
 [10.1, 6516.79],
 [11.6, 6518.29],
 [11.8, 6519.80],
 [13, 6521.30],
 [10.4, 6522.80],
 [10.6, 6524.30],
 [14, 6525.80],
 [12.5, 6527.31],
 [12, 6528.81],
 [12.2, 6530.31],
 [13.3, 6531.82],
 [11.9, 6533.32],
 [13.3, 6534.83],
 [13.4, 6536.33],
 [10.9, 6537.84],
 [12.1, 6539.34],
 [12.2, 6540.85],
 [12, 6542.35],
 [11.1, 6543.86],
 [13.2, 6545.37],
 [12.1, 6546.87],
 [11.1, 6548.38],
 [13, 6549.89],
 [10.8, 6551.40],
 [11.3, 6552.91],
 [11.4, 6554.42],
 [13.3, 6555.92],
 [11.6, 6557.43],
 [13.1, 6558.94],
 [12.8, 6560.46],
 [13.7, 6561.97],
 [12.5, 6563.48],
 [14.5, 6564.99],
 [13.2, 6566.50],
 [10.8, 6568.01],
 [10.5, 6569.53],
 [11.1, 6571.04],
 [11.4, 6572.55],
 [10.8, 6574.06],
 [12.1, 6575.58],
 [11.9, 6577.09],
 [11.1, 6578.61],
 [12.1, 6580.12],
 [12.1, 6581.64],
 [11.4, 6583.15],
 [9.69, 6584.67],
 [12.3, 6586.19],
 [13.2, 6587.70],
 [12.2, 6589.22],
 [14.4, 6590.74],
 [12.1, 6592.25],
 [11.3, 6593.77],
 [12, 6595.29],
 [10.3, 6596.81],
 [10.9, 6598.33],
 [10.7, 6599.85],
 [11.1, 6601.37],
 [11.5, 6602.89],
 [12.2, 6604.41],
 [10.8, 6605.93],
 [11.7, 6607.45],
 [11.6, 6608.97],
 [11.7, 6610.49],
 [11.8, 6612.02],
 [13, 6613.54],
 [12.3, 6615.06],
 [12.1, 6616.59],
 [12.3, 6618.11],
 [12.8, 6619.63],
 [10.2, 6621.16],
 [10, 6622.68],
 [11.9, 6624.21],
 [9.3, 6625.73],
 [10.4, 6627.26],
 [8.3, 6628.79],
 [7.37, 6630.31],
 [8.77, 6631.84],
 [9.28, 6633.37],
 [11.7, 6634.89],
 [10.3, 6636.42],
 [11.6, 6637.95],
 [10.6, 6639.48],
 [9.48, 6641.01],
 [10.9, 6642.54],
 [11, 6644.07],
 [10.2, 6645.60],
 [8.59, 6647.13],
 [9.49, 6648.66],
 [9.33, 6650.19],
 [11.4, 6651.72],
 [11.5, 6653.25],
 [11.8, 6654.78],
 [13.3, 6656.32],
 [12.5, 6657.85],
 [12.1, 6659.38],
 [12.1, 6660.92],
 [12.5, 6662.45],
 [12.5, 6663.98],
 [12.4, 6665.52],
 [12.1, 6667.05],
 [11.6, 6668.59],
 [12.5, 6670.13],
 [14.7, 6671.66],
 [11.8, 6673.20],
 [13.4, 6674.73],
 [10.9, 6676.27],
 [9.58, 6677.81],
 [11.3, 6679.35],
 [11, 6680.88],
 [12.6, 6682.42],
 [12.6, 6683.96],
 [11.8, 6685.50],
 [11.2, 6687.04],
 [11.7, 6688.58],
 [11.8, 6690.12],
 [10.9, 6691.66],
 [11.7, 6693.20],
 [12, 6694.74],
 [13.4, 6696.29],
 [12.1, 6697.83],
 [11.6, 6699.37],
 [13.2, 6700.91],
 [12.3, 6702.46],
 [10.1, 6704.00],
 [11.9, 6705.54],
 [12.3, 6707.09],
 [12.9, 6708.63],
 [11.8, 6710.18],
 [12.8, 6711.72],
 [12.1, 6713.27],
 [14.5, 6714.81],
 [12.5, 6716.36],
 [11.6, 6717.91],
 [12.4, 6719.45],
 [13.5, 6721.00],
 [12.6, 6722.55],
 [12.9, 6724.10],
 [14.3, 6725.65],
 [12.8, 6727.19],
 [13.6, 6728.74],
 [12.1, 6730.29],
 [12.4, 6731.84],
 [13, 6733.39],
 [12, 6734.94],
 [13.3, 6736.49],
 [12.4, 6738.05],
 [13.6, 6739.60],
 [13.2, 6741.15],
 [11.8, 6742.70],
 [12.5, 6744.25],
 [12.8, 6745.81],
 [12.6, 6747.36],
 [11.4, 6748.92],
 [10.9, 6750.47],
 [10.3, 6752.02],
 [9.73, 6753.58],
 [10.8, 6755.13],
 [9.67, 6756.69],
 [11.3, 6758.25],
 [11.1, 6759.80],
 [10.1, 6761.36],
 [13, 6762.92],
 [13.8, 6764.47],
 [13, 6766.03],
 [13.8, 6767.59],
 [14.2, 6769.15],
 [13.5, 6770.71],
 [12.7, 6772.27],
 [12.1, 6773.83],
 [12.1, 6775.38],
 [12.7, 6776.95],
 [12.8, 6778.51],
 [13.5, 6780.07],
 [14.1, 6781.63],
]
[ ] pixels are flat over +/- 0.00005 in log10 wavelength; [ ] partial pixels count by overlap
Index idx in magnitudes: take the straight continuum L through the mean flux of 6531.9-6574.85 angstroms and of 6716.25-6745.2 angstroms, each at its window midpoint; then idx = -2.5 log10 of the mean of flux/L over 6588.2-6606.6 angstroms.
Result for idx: 0.06 mag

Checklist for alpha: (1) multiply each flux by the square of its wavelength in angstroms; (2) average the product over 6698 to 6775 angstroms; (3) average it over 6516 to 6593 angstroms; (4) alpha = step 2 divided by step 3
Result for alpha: 1.1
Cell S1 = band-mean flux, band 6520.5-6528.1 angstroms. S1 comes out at 12.1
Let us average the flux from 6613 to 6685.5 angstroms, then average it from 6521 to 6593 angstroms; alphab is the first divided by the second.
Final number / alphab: 0.93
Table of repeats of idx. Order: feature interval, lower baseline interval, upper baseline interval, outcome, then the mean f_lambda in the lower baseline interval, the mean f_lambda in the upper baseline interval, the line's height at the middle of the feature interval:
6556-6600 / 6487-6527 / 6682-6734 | 0.03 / 12.3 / 12.4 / 12.3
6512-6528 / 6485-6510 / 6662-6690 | 0.09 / 12.9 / 12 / 12.8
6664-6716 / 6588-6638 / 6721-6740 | 0.02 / 11.2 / 12.9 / 12.3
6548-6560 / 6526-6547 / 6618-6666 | 0.01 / 12.4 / 10.8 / 12.1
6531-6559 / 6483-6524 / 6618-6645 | -0.04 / 12.4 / 10.3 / 11.7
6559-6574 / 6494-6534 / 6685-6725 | -0.01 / 12.1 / 12.2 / 12.1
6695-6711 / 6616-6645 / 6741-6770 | -0.08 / 10.4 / 11.9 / 11.3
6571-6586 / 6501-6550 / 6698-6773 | 0.07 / 12.1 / 12.3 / 12.2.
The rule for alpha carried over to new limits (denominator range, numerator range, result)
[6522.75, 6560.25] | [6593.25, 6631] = 0.93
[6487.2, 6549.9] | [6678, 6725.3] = 1.05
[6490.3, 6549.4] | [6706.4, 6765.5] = 1.08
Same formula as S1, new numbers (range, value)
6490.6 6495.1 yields 13.2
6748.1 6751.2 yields 11.2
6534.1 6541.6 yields 12.4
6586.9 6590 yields 12.7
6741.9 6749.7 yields 12.2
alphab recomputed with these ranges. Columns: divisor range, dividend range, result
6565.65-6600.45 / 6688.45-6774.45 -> 1.06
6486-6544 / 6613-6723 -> 0.94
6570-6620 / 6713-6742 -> 1.10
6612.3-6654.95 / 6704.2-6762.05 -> 1.15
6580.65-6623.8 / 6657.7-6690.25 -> 1.03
